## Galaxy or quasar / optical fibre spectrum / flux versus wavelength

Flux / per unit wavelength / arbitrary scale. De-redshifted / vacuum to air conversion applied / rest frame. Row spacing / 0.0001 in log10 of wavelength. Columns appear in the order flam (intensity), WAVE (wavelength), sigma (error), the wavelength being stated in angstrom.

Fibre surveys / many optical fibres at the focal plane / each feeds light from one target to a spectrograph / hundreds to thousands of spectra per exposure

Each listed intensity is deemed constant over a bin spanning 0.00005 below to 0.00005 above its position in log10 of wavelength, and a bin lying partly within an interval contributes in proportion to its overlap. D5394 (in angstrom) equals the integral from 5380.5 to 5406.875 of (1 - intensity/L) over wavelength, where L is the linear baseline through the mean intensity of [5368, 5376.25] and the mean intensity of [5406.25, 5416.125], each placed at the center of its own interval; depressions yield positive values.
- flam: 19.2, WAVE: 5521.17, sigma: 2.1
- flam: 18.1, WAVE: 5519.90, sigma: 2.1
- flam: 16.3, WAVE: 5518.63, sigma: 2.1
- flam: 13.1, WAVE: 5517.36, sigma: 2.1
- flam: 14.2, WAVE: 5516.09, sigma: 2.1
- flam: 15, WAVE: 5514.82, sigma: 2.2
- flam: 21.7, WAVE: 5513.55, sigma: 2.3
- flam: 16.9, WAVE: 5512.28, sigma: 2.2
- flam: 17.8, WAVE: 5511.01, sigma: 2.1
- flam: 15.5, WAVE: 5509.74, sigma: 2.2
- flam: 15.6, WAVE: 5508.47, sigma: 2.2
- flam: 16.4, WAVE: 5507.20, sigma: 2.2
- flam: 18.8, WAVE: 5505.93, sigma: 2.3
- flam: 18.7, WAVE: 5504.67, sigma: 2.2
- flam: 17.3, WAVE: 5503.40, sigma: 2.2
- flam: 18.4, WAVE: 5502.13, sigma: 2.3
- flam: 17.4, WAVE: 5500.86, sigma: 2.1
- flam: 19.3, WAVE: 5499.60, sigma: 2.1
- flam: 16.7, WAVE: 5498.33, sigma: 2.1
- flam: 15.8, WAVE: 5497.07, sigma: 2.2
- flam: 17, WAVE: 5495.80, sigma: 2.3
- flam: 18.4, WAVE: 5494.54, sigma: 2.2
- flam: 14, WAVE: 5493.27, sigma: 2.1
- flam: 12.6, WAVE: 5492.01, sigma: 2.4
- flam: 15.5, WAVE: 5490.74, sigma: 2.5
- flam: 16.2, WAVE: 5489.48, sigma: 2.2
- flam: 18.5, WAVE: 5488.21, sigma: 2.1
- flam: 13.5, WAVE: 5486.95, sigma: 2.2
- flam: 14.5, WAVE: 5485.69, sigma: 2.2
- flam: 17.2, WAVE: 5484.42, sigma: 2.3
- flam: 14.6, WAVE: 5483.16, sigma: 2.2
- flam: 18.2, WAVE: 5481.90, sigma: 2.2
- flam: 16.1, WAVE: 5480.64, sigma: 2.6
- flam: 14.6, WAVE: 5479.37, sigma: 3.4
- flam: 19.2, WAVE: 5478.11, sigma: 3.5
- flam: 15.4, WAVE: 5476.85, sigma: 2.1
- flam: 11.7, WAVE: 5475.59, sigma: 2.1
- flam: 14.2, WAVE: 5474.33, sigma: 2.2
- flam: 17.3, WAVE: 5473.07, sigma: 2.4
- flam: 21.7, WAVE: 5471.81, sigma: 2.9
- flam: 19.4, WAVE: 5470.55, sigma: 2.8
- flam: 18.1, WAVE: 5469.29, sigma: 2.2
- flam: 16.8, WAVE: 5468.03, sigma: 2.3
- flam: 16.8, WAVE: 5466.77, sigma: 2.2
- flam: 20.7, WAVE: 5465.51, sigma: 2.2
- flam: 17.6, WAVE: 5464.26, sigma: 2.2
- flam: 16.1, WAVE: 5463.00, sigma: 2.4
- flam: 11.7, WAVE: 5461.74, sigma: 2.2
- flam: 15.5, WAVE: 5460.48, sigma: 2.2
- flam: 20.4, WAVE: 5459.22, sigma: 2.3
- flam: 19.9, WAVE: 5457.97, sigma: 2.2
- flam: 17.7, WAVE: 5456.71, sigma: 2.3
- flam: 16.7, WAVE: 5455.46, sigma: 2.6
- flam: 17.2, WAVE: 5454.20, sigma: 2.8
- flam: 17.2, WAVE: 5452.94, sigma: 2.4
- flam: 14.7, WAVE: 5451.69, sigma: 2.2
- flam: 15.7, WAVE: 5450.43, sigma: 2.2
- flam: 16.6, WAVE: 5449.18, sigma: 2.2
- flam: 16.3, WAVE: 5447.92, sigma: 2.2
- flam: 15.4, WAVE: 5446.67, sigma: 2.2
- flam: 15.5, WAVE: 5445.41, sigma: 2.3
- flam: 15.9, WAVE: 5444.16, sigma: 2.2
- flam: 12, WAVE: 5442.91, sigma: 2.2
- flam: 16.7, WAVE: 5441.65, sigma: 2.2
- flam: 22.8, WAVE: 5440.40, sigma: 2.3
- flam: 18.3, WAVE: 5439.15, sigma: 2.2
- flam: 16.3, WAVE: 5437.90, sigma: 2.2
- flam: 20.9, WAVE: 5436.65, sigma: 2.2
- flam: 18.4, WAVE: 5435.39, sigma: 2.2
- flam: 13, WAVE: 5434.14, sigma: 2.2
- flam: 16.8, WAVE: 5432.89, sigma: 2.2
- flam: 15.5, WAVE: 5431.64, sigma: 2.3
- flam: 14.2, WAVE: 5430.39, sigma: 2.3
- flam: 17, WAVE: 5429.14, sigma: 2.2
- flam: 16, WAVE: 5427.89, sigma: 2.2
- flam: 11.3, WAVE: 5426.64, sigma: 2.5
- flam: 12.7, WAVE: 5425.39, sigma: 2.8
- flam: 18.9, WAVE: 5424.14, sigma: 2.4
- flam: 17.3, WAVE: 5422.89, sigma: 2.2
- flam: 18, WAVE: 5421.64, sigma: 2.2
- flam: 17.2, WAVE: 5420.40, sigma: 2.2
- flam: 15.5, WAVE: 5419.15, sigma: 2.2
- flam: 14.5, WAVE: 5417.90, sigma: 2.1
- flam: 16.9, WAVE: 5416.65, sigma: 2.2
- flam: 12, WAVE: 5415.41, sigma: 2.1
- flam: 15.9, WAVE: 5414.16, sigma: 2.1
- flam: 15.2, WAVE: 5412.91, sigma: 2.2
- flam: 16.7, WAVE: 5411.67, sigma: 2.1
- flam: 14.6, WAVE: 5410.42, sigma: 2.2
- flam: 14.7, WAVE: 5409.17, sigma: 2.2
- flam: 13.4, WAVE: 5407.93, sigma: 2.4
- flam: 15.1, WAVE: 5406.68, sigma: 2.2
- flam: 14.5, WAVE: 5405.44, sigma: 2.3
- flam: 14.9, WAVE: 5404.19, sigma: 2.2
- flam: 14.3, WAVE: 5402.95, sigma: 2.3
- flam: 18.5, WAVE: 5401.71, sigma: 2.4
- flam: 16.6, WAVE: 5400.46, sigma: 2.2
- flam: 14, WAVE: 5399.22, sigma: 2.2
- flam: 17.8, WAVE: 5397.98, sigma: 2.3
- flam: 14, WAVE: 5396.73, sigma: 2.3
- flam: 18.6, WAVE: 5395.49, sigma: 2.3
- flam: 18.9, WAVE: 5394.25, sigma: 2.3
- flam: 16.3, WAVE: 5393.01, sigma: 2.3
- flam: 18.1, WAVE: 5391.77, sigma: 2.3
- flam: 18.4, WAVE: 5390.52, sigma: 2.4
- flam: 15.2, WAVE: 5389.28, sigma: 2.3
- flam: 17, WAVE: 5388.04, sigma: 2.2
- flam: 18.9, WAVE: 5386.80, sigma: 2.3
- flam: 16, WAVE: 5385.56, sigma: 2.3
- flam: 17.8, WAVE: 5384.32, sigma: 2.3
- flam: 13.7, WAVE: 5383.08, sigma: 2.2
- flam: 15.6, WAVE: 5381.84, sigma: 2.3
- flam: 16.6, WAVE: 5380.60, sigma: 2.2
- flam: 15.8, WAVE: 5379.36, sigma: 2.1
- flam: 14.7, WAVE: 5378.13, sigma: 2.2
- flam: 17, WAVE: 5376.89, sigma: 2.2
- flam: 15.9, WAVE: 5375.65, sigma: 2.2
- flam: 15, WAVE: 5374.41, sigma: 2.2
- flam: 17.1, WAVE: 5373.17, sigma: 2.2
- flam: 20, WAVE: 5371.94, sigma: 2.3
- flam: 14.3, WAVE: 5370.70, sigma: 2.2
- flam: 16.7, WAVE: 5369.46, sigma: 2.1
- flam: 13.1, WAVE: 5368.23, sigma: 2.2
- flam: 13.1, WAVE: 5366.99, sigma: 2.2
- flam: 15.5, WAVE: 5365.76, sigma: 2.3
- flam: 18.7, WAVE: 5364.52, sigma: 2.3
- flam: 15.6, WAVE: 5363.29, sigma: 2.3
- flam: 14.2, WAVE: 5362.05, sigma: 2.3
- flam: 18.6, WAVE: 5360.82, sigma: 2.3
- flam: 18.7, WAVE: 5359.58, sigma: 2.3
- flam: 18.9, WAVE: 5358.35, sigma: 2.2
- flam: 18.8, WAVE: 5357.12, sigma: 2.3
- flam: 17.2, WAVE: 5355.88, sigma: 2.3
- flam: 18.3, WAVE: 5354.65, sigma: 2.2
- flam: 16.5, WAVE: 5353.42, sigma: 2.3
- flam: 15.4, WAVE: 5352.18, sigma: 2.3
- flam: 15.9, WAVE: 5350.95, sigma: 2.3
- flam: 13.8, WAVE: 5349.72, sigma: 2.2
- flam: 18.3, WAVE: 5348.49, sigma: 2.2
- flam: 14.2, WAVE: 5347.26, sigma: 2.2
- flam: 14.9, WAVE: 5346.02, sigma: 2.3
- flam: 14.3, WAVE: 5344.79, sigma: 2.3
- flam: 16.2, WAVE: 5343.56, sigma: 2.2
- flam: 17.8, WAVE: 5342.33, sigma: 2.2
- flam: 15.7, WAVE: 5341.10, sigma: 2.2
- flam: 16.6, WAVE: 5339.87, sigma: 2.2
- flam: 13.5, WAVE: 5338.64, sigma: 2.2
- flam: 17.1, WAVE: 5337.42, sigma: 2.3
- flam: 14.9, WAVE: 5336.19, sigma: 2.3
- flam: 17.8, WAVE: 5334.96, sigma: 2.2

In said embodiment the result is -1.8 angstrom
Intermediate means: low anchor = 16.2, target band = 16.4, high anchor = 14.7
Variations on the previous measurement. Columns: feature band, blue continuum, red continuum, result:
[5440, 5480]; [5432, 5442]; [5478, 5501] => 0.9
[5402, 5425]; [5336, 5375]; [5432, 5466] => 1.5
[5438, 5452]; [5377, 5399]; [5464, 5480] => 0.5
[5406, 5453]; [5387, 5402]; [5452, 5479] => 3.2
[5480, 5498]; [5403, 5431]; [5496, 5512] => 1.1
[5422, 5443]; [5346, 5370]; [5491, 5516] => 0.2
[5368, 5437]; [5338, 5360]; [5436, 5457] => 2.5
